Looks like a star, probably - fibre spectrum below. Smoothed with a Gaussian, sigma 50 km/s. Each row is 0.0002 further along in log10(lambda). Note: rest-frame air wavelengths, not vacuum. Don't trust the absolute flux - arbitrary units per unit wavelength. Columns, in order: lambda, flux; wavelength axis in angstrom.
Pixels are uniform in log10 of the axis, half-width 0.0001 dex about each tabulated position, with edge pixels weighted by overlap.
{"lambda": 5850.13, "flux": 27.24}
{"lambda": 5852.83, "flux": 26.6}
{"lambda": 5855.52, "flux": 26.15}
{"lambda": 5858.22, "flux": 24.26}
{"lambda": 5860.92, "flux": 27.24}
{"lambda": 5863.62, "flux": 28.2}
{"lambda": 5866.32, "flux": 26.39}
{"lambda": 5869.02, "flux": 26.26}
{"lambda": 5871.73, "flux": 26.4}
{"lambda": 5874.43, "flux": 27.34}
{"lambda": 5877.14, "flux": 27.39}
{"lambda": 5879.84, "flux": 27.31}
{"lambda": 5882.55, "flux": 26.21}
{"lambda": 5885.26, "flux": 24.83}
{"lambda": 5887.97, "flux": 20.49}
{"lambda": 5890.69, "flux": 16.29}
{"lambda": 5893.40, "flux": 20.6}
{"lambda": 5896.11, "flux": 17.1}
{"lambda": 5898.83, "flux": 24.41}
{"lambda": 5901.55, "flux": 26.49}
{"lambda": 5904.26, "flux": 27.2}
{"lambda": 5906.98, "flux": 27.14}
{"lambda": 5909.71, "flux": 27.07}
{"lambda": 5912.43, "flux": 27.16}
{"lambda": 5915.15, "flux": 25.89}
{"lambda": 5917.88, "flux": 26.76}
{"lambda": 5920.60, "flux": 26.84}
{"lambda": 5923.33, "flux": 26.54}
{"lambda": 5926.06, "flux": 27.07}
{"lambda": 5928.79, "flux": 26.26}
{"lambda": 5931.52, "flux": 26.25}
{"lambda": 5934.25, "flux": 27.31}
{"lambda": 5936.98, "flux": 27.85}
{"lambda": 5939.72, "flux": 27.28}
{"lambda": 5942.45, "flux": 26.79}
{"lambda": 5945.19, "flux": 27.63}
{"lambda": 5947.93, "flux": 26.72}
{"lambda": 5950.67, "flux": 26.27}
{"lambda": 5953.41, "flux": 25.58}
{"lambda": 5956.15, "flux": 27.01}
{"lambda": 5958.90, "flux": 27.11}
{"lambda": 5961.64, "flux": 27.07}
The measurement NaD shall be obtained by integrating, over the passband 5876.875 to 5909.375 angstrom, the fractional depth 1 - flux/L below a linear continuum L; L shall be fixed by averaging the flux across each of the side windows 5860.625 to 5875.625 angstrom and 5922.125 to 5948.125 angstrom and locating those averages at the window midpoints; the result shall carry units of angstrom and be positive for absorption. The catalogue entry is 3.85 angstrom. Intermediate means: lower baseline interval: 27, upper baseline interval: 27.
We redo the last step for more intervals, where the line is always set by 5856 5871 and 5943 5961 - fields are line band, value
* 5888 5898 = 3.0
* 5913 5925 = 0.0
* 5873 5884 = -0.2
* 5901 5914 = -0.2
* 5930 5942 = -0.2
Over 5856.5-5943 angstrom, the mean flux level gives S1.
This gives 25.6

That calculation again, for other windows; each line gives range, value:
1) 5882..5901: 21.4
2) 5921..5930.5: 26.6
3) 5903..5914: 27.1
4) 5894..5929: 25.7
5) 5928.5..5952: 27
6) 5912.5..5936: 26.7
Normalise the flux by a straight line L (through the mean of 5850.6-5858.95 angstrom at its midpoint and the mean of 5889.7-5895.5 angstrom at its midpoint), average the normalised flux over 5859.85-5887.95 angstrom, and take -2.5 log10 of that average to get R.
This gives -0.20 mag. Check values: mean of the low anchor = 25.9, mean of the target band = 26.5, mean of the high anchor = 18.4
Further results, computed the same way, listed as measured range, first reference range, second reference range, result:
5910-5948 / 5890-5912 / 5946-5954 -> -0.07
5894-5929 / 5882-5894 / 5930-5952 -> -0.08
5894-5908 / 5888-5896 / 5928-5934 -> -0.18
